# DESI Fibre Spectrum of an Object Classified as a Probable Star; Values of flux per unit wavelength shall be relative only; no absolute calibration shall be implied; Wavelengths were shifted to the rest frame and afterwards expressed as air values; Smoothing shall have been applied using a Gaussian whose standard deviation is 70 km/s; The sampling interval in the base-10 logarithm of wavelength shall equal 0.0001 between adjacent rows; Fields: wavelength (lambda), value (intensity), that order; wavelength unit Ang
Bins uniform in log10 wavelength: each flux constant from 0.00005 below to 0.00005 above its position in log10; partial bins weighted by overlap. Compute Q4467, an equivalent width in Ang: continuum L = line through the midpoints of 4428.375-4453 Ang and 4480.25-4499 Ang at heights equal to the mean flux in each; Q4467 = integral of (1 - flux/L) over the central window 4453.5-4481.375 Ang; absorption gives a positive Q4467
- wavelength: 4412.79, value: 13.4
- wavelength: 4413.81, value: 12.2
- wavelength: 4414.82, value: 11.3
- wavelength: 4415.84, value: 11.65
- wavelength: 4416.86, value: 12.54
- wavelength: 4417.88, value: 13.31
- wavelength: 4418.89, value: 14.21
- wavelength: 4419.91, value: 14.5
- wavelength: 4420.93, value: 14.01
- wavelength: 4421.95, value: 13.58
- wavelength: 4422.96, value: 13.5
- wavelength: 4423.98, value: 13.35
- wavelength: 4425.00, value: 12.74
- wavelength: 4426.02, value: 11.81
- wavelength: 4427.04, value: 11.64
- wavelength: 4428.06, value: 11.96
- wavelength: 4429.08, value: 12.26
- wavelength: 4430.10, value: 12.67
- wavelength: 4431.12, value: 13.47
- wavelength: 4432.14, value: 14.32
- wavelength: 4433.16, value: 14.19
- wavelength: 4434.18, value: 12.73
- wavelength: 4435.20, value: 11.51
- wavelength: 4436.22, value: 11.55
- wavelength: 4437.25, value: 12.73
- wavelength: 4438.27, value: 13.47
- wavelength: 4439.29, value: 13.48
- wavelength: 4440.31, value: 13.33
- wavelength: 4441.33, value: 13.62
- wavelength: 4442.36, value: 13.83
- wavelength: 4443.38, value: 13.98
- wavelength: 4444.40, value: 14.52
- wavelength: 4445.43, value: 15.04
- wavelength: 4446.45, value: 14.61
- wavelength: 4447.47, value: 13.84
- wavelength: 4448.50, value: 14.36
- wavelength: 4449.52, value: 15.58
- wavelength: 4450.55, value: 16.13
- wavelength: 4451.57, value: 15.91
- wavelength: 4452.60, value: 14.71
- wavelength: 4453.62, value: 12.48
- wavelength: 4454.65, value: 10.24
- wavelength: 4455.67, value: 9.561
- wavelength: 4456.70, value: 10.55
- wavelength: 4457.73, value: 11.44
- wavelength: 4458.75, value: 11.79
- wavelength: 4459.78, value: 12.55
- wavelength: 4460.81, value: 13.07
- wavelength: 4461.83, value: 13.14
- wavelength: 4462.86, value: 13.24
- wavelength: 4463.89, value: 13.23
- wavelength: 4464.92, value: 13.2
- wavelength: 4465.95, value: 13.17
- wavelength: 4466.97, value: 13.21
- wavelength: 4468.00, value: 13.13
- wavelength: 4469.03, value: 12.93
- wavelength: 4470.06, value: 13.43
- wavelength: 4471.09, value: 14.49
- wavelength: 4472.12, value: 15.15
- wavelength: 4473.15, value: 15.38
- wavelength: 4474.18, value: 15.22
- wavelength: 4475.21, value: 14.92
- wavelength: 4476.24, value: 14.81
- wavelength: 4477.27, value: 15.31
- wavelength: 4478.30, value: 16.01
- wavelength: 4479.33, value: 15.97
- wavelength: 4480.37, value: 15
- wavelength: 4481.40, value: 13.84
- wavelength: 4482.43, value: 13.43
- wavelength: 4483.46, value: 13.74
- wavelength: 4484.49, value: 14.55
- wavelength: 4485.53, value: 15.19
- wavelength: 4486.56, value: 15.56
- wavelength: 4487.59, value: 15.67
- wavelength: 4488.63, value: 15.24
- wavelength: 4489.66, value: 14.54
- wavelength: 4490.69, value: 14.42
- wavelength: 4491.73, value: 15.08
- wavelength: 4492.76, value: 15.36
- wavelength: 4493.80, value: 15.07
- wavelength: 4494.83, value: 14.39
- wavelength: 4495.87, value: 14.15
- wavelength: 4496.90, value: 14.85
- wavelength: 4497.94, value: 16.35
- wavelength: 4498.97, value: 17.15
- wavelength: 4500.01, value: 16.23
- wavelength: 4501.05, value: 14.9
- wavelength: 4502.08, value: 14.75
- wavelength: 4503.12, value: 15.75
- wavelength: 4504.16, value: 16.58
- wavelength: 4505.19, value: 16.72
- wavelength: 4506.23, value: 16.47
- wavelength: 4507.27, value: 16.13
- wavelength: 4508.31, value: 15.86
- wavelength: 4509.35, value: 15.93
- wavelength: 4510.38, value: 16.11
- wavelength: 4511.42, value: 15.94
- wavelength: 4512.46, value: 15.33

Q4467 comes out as 1.8 Ang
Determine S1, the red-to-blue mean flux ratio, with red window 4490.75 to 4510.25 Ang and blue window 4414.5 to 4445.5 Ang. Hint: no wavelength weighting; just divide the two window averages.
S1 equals 1.19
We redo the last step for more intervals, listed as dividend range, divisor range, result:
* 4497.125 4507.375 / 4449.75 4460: 1.27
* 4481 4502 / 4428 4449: 1.12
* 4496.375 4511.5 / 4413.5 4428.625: 1.25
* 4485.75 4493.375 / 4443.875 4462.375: 1.14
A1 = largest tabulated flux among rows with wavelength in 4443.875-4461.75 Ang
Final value 16.13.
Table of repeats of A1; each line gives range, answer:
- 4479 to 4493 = 15.97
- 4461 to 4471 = 13.43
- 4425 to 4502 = 17.15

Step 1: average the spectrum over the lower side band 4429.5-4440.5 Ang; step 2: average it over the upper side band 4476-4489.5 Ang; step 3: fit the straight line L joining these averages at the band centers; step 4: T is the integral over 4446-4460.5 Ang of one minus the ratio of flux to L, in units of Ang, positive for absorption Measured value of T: 0.7 Ang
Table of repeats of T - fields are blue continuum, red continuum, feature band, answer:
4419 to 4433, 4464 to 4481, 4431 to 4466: 1.2 Ang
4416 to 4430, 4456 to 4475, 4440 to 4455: -1.2 Ang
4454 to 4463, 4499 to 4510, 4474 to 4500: -1.3 Ang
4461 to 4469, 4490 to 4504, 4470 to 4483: -0.9 Ang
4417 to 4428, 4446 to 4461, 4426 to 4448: -0.1 Ang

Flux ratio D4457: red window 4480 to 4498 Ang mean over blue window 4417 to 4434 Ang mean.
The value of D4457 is 1.12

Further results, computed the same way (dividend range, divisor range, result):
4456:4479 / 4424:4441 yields 1.06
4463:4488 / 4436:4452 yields 1.02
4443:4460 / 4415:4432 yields 1.03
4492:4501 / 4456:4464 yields 1.26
